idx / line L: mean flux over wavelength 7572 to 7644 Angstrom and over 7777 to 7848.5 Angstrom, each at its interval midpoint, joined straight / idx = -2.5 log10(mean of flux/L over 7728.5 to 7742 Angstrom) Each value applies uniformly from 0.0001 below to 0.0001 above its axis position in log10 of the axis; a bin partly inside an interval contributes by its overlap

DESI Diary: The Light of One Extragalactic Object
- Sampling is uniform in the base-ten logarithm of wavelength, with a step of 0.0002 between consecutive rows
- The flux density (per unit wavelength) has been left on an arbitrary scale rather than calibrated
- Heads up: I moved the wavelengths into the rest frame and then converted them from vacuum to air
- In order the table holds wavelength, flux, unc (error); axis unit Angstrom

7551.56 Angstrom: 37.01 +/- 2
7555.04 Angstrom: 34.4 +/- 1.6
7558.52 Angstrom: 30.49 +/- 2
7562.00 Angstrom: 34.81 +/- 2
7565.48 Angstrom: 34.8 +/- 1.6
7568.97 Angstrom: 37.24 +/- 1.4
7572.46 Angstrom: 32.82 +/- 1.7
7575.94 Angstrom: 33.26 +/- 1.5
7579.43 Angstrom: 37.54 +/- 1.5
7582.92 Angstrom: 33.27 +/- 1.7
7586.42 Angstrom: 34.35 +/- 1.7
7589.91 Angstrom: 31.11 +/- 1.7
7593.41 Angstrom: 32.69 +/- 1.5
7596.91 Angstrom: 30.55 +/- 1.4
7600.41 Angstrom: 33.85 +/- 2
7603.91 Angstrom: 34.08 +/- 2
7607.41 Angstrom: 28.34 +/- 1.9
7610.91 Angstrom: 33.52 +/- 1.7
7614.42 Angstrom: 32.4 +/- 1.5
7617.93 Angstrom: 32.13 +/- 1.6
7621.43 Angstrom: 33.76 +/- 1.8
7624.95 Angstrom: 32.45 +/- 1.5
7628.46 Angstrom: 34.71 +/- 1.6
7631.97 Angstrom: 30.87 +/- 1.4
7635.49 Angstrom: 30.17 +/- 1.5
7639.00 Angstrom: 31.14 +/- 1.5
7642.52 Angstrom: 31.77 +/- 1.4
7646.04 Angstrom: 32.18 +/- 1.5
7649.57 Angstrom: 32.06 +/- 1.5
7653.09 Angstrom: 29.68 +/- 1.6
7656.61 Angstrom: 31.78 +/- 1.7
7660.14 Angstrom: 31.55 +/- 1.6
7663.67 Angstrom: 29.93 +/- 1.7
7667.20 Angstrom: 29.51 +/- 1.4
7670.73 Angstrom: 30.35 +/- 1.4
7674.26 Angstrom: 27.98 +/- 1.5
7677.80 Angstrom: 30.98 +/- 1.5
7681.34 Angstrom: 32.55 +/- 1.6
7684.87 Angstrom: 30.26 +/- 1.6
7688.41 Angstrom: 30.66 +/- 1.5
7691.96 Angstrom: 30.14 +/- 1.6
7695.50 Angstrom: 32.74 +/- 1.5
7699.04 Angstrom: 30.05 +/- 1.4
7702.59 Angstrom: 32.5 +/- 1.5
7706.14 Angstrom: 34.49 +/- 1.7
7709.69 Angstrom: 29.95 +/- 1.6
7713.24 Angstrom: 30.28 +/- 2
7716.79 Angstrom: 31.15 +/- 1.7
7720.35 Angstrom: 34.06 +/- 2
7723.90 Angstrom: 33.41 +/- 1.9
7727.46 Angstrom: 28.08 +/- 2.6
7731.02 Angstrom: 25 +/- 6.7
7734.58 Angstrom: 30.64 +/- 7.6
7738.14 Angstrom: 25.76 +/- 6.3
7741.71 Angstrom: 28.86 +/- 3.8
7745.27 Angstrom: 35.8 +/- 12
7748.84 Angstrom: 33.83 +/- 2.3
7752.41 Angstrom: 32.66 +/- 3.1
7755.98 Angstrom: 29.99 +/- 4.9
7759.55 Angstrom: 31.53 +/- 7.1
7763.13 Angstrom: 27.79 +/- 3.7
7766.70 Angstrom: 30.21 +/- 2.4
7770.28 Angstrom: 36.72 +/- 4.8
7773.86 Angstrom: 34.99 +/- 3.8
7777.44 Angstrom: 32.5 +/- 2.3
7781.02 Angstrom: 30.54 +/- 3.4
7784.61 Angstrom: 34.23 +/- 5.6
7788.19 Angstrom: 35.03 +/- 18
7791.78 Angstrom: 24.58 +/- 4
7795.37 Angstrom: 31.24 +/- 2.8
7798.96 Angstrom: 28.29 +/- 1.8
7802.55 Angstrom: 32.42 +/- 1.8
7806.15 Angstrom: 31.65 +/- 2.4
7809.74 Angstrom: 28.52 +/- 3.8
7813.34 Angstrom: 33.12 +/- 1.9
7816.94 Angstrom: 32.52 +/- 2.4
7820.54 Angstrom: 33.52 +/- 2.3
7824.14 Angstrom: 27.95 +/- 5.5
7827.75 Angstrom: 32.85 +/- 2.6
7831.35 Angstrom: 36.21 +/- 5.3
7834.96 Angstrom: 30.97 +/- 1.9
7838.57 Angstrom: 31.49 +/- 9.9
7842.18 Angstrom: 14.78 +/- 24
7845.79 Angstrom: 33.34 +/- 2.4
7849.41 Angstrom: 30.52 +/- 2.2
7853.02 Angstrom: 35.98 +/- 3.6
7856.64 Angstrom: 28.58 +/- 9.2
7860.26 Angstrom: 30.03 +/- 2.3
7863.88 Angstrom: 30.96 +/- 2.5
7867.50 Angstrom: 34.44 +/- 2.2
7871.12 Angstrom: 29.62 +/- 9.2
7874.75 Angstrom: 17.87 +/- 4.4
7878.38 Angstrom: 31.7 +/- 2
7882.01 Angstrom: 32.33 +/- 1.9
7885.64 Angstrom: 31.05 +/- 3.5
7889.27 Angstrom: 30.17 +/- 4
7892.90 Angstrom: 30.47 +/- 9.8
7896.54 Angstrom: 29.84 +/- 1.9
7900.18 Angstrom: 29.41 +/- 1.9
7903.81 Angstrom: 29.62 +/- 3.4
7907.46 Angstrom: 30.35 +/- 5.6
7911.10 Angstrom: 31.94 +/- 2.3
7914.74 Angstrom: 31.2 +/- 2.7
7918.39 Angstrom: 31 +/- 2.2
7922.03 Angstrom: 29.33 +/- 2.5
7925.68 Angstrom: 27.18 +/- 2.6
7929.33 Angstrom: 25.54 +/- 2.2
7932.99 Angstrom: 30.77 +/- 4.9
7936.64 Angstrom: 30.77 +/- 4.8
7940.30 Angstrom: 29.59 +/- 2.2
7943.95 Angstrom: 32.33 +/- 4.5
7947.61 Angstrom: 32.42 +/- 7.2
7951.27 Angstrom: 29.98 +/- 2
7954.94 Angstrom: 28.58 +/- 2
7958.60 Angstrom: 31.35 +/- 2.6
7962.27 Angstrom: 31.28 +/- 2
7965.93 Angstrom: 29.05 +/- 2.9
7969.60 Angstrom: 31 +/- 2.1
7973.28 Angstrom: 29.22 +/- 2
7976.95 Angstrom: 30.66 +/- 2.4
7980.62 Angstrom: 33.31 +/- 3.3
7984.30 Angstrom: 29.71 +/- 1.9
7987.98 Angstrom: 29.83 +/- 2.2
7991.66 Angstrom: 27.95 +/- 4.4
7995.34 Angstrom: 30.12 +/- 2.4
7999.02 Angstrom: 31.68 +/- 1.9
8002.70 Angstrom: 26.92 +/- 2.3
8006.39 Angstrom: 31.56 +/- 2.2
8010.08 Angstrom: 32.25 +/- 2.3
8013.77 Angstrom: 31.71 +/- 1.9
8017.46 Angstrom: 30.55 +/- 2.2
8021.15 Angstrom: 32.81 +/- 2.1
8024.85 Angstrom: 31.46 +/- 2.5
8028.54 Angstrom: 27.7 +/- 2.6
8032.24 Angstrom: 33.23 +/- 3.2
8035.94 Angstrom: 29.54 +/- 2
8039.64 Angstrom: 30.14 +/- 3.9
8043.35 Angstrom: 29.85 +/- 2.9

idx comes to 0.148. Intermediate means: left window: 32.6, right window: 30.7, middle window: 27.4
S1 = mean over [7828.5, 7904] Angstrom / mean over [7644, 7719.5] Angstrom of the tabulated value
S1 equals 0.97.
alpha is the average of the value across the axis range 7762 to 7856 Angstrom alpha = 31.2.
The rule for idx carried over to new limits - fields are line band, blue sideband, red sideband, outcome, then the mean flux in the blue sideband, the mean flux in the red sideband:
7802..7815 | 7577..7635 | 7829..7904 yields -0.02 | 32.8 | 30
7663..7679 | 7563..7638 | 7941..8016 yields 0.10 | 33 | 30.5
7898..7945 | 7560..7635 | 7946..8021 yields 0.04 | 33.2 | 30.5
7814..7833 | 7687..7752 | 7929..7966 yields -0.06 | 31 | 30.4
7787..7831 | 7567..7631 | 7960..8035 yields 0.03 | 33.2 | 30.6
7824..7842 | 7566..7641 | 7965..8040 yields 0.03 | 32.9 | 30.5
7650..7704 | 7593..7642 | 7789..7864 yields 0.03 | 32.2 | 30.5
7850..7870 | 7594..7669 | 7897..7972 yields -0.05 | 31.7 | 30.1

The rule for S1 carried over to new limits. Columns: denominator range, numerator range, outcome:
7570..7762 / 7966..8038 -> 0.97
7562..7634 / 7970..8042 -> 0.92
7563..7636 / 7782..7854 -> 0.93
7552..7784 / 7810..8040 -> 0.95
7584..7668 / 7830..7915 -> 0.94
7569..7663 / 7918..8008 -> 0.93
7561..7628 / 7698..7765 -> 0.93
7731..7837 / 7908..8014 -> 0.96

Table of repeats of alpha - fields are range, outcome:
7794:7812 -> 30.5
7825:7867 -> 30.6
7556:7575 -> 34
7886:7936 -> 29.8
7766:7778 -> 34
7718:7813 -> 31.1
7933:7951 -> 31.1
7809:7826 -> 31.3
